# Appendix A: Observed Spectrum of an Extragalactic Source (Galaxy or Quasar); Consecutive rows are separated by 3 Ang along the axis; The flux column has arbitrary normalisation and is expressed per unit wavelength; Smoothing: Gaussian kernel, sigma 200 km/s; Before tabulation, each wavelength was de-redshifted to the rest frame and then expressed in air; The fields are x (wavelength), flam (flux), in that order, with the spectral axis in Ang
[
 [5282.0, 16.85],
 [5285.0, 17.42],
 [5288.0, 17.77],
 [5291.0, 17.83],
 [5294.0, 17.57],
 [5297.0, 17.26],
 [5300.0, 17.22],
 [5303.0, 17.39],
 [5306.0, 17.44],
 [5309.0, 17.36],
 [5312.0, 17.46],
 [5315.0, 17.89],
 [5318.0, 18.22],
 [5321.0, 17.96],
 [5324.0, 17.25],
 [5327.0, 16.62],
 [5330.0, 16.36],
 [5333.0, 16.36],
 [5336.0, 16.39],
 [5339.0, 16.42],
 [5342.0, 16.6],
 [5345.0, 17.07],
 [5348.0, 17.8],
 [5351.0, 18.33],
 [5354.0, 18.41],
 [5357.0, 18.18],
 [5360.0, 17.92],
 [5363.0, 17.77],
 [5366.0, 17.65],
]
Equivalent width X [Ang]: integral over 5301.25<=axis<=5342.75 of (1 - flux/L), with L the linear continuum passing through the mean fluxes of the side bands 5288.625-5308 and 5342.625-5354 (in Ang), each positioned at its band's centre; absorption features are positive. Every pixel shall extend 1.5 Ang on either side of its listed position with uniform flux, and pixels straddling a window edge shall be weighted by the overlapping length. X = 1.08 Ang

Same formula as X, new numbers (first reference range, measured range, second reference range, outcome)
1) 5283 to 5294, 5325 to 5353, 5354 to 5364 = 1.6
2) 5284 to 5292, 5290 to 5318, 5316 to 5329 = 0.1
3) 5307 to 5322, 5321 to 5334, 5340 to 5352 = 0.6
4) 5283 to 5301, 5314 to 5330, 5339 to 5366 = 0.1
